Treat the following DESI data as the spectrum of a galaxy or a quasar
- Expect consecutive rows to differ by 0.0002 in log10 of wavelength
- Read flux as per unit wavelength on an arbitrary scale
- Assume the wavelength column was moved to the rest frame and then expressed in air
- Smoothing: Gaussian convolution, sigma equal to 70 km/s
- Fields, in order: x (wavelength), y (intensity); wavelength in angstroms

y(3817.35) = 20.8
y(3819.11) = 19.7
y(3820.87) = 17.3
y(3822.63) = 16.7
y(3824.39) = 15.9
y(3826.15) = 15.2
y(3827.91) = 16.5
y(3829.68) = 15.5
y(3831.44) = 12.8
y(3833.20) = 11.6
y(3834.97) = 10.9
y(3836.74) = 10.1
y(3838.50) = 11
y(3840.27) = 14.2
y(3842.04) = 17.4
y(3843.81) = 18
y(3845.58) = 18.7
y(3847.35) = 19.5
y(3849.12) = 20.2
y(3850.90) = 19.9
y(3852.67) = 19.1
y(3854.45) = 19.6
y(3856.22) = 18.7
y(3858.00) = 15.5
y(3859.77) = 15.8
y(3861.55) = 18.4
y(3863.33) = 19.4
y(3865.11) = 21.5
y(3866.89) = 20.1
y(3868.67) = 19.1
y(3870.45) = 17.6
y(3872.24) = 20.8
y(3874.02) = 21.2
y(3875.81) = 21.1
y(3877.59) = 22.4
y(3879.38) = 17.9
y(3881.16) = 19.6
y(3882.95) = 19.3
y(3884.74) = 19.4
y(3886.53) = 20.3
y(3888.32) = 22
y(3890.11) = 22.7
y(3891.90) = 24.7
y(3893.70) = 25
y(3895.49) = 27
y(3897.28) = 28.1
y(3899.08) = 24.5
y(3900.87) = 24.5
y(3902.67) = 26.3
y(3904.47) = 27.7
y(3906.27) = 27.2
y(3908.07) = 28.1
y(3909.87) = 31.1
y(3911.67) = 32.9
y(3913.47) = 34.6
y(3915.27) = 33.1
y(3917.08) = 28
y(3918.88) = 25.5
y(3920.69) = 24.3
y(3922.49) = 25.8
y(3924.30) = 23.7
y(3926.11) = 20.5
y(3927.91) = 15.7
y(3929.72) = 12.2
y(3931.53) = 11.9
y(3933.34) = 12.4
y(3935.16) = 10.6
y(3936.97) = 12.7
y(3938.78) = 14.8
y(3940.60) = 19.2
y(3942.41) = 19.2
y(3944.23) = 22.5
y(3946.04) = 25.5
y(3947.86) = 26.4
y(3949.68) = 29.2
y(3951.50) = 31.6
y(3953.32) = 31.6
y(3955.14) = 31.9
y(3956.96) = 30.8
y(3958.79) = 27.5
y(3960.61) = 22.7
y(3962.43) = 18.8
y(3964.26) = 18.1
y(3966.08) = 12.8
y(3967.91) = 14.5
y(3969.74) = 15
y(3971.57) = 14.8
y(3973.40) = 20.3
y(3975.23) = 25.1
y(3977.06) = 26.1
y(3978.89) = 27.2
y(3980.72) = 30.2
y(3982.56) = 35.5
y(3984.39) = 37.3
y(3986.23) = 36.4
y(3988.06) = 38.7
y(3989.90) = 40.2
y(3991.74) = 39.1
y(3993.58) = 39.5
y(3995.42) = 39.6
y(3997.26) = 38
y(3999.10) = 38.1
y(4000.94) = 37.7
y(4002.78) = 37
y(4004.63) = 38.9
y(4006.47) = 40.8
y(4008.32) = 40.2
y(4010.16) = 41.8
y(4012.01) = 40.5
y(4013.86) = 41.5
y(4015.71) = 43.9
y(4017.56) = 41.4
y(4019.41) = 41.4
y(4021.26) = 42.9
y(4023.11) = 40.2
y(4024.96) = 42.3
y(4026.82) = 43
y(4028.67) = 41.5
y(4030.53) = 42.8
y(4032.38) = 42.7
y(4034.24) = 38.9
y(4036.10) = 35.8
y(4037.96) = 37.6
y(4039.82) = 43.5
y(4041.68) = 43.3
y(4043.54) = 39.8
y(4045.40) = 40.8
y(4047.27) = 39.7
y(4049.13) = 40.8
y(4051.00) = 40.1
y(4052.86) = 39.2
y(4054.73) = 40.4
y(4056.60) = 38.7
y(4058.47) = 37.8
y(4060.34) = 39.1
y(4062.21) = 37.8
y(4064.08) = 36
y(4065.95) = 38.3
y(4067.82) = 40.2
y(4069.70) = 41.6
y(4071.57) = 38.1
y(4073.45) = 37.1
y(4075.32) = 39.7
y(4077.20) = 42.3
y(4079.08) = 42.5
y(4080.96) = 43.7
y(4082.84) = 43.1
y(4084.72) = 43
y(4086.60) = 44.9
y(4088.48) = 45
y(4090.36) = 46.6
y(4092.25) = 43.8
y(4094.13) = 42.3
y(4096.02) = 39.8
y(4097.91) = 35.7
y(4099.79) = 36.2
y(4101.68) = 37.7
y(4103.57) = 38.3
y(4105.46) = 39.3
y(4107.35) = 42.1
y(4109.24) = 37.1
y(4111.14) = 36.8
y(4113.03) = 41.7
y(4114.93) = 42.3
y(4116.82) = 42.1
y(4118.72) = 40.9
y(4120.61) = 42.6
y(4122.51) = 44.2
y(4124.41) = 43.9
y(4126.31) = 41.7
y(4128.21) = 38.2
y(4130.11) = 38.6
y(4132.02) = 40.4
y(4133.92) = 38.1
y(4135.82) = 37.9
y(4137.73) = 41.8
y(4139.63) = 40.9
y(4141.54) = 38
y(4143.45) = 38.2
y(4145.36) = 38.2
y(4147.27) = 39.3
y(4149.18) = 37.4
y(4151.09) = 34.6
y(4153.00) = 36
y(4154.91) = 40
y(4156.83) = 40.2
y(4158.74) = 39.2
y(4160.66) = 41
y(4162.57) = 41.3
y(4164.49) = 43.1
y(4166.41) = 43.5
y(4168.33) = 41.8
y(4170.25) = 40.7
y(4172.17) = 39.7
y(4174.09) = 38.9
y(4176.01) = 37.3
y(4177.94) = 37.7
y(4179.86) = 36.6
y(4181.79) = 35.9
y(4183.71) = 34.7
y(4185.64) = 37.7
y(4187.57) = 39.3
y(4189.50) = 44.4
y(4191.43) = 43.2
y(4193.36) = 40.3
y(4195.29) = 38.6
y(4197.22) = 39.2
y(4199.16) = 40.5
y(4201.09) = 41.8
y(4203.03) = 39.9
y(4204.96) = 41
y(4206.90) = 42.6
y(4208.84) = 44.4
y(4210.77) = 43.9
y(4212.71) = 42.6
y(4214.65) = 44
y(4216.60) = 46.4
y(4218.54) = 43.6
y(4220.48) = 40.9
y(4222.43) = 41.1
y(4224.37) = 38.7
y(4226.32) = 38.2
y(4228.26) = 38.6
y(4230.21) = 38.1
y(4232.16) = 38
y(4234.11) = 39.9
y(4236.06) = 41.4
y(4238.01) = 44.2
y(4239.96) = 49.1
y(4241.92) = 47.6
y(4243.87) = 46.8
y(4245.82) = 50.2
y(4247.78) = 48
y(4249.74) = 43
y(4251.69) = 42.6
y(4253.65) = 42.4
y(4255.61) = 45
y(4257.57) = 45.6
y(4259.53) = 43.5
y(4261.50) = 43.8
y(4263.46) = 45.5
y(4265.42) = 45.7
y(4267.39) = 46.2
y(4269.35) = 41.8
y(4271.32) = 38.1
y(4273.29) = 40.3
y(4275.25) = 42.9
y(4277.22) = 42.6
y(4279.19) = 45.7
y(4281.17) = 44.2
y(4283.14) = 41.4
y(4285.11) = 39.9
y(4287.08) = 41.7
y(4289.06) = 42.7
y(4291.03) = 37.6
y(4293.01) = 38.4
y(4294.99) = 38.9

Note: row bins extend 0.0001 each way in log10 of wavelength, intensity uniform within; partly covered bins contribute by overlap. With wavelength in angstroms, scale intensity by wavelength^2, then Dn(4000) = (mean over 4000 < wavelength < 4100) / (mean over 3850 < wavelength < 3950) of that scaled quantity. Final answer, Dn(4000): 2.01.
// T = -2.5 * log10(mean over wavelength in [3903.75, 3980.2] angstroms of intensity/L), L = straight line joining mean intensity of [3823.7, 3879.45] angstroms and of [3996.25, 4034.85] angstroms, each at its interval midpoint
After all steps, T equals 0.279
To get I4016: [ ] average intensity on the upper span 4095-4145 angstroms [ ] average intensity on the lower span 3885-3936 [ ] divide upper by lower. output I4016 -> 1.7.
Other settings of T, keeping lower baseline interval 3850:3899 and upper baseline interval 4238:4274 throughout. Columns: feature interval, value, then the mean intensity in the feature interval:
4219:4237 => 0.09 mag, 39.5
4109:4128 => -0.15 mag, 41.4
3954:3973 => 0.25 mag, 20.8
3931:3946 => 0.47 mag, 16.1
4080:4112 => -0.18 mag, 40.9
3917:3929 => 0.04 mag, 22.9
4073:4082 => -0.23 mag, 41.3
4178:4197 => 0.04 mag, 38.9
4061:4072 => -0.18 mag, 38.7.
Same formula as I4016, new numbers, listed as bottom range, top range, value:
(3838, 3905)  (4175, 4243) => 1.99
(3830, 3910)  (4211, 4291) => 2.14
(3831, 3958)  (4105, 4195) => 1.86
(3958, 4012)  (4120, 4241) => 1.30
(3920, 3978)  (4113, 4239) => 1.93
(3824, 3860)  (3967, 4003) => 1.96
